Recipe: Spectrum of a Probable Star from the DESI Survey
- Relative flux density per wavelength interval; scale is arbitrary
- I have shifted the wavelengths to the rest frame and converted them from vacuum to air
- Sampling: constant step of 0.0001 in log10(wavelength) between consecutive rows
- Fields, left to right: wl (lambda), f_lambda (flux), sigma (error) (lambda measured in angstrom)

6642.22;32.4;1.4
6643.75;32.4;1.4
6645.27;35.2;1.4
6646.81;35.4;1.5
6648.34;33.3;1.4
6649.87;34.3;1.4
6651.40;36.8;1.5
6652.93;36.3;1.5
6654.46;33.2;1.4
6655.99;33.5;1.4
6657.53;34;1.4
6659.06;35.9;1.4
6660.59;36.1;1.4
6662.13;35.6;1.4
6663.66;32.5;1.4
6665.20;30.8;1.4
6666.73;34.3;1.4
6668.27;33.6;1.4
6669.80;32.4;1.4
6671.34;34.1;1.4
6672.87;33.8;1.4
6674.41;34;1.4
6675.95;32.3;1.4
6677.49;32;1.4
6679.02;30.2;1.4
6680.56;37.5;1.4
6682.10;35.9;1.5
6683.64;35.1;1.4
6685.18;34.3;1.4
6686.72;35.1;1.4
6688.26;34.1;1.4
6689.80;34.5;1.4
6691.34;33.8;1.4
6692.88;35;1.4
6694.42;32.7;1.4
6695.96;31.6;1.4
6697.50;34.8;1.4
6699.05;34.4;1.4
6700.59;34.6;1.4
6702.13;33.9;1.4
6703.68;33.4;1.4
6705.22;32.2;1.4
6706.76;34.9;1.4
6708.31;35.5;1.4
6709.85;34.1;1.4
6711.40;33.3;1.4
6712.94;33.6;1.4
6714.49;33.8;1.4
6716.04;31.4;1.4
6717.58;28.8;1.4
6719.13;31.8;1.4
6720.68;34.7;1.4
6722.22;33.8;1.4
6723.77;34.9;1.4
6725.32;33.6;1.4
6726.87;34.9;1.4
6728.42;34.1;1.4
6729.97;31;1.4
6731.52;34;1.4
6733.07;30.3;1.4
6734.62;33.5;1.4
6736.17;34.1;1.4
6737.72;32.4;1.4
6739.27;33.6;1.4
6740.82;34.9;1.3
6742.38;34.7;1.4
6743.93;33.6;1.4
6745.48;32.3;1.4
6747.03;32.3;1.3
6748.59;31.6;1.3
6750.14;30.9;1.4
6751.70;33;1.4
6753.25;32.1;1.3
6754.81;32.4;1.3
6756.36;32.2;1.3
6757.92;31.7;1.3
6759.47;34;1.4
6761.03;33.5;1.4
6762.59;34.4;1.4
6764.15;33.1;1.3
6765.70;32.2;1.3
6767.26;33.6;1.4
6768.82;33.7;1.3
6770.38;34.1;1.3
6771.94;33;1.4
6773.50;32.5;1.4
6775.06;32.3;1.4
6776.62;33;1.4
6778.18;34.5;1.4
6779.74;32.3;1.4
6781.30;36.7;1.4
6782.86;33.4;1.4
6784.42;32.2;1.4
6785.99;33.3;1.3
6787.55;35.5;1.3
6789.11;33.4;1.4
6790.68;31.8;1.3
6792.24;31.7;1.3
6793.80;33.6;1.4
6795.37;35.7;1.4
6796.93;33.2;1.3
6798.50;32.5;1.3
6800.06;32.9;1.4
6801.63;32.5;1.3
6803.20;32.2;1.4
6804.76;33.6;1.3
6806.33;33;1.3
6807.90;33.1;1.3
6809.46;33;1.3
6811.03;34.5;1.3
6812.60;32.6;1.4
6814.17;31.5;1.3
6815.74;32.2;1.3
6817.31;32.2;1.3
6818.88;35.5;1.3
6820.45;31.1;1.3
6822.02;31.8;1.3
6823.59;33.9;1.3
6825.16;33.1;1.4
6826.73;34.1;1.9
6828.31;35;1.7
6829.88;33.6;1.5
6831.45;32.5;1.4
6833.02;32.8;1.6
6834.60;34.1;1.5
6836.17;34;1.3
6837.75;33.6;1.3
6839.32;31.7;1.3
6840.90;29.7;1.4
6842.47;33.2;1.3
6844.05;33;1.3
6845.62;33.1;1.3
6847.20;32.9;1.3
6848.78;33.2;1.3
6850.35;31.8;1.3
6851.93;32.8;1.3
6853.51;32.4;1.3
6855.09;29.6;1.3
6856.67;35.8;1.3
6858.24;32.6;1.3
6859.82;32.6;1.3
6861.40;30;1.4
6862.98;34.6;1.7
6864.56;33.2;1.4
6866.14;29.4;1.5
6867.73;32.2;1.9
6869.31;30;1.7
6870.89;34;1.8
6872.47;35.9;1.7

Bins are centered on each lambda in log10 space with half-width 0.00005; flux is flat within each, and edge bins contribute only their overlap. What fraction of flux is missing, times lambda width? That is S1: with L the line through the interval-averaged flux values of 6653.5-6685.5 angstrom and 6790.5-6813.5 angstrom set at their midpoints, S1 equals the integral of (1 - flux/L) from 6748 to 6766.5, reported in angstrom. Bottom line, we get 0.4 angstrom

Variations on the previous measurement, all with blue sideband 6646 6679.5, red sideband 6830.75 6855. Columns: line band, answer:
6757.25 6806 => -0.4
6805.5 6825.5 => 0.0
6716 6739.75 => 0.3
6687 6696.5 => 0.0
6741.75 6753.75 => 0.3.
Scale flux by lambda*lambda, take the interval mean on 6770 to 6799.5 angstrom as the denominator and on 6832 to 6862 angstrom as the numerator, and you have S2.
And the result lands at 1.0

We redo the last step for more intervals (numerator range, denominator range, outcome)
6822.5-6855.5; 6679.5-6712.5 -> 1.00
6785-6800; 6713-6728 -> 1.03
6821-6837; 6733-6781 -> 1.03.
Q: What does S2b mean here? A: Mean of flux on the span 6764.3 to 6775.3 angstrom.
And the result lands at 33.1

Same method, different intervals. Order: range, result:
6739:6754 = 32.9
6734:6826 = 33.1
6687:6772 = 33.3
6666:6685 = 33.8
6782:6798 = 33.4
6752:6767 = 32.9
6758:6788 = 33.5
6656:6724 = 33.7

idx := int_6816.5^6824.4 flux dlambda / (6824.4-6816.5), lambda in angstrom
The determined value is 32.9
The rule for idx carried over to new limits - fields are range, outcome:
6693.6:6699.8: 33.4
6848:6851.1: 32.6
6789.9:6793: 31.8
